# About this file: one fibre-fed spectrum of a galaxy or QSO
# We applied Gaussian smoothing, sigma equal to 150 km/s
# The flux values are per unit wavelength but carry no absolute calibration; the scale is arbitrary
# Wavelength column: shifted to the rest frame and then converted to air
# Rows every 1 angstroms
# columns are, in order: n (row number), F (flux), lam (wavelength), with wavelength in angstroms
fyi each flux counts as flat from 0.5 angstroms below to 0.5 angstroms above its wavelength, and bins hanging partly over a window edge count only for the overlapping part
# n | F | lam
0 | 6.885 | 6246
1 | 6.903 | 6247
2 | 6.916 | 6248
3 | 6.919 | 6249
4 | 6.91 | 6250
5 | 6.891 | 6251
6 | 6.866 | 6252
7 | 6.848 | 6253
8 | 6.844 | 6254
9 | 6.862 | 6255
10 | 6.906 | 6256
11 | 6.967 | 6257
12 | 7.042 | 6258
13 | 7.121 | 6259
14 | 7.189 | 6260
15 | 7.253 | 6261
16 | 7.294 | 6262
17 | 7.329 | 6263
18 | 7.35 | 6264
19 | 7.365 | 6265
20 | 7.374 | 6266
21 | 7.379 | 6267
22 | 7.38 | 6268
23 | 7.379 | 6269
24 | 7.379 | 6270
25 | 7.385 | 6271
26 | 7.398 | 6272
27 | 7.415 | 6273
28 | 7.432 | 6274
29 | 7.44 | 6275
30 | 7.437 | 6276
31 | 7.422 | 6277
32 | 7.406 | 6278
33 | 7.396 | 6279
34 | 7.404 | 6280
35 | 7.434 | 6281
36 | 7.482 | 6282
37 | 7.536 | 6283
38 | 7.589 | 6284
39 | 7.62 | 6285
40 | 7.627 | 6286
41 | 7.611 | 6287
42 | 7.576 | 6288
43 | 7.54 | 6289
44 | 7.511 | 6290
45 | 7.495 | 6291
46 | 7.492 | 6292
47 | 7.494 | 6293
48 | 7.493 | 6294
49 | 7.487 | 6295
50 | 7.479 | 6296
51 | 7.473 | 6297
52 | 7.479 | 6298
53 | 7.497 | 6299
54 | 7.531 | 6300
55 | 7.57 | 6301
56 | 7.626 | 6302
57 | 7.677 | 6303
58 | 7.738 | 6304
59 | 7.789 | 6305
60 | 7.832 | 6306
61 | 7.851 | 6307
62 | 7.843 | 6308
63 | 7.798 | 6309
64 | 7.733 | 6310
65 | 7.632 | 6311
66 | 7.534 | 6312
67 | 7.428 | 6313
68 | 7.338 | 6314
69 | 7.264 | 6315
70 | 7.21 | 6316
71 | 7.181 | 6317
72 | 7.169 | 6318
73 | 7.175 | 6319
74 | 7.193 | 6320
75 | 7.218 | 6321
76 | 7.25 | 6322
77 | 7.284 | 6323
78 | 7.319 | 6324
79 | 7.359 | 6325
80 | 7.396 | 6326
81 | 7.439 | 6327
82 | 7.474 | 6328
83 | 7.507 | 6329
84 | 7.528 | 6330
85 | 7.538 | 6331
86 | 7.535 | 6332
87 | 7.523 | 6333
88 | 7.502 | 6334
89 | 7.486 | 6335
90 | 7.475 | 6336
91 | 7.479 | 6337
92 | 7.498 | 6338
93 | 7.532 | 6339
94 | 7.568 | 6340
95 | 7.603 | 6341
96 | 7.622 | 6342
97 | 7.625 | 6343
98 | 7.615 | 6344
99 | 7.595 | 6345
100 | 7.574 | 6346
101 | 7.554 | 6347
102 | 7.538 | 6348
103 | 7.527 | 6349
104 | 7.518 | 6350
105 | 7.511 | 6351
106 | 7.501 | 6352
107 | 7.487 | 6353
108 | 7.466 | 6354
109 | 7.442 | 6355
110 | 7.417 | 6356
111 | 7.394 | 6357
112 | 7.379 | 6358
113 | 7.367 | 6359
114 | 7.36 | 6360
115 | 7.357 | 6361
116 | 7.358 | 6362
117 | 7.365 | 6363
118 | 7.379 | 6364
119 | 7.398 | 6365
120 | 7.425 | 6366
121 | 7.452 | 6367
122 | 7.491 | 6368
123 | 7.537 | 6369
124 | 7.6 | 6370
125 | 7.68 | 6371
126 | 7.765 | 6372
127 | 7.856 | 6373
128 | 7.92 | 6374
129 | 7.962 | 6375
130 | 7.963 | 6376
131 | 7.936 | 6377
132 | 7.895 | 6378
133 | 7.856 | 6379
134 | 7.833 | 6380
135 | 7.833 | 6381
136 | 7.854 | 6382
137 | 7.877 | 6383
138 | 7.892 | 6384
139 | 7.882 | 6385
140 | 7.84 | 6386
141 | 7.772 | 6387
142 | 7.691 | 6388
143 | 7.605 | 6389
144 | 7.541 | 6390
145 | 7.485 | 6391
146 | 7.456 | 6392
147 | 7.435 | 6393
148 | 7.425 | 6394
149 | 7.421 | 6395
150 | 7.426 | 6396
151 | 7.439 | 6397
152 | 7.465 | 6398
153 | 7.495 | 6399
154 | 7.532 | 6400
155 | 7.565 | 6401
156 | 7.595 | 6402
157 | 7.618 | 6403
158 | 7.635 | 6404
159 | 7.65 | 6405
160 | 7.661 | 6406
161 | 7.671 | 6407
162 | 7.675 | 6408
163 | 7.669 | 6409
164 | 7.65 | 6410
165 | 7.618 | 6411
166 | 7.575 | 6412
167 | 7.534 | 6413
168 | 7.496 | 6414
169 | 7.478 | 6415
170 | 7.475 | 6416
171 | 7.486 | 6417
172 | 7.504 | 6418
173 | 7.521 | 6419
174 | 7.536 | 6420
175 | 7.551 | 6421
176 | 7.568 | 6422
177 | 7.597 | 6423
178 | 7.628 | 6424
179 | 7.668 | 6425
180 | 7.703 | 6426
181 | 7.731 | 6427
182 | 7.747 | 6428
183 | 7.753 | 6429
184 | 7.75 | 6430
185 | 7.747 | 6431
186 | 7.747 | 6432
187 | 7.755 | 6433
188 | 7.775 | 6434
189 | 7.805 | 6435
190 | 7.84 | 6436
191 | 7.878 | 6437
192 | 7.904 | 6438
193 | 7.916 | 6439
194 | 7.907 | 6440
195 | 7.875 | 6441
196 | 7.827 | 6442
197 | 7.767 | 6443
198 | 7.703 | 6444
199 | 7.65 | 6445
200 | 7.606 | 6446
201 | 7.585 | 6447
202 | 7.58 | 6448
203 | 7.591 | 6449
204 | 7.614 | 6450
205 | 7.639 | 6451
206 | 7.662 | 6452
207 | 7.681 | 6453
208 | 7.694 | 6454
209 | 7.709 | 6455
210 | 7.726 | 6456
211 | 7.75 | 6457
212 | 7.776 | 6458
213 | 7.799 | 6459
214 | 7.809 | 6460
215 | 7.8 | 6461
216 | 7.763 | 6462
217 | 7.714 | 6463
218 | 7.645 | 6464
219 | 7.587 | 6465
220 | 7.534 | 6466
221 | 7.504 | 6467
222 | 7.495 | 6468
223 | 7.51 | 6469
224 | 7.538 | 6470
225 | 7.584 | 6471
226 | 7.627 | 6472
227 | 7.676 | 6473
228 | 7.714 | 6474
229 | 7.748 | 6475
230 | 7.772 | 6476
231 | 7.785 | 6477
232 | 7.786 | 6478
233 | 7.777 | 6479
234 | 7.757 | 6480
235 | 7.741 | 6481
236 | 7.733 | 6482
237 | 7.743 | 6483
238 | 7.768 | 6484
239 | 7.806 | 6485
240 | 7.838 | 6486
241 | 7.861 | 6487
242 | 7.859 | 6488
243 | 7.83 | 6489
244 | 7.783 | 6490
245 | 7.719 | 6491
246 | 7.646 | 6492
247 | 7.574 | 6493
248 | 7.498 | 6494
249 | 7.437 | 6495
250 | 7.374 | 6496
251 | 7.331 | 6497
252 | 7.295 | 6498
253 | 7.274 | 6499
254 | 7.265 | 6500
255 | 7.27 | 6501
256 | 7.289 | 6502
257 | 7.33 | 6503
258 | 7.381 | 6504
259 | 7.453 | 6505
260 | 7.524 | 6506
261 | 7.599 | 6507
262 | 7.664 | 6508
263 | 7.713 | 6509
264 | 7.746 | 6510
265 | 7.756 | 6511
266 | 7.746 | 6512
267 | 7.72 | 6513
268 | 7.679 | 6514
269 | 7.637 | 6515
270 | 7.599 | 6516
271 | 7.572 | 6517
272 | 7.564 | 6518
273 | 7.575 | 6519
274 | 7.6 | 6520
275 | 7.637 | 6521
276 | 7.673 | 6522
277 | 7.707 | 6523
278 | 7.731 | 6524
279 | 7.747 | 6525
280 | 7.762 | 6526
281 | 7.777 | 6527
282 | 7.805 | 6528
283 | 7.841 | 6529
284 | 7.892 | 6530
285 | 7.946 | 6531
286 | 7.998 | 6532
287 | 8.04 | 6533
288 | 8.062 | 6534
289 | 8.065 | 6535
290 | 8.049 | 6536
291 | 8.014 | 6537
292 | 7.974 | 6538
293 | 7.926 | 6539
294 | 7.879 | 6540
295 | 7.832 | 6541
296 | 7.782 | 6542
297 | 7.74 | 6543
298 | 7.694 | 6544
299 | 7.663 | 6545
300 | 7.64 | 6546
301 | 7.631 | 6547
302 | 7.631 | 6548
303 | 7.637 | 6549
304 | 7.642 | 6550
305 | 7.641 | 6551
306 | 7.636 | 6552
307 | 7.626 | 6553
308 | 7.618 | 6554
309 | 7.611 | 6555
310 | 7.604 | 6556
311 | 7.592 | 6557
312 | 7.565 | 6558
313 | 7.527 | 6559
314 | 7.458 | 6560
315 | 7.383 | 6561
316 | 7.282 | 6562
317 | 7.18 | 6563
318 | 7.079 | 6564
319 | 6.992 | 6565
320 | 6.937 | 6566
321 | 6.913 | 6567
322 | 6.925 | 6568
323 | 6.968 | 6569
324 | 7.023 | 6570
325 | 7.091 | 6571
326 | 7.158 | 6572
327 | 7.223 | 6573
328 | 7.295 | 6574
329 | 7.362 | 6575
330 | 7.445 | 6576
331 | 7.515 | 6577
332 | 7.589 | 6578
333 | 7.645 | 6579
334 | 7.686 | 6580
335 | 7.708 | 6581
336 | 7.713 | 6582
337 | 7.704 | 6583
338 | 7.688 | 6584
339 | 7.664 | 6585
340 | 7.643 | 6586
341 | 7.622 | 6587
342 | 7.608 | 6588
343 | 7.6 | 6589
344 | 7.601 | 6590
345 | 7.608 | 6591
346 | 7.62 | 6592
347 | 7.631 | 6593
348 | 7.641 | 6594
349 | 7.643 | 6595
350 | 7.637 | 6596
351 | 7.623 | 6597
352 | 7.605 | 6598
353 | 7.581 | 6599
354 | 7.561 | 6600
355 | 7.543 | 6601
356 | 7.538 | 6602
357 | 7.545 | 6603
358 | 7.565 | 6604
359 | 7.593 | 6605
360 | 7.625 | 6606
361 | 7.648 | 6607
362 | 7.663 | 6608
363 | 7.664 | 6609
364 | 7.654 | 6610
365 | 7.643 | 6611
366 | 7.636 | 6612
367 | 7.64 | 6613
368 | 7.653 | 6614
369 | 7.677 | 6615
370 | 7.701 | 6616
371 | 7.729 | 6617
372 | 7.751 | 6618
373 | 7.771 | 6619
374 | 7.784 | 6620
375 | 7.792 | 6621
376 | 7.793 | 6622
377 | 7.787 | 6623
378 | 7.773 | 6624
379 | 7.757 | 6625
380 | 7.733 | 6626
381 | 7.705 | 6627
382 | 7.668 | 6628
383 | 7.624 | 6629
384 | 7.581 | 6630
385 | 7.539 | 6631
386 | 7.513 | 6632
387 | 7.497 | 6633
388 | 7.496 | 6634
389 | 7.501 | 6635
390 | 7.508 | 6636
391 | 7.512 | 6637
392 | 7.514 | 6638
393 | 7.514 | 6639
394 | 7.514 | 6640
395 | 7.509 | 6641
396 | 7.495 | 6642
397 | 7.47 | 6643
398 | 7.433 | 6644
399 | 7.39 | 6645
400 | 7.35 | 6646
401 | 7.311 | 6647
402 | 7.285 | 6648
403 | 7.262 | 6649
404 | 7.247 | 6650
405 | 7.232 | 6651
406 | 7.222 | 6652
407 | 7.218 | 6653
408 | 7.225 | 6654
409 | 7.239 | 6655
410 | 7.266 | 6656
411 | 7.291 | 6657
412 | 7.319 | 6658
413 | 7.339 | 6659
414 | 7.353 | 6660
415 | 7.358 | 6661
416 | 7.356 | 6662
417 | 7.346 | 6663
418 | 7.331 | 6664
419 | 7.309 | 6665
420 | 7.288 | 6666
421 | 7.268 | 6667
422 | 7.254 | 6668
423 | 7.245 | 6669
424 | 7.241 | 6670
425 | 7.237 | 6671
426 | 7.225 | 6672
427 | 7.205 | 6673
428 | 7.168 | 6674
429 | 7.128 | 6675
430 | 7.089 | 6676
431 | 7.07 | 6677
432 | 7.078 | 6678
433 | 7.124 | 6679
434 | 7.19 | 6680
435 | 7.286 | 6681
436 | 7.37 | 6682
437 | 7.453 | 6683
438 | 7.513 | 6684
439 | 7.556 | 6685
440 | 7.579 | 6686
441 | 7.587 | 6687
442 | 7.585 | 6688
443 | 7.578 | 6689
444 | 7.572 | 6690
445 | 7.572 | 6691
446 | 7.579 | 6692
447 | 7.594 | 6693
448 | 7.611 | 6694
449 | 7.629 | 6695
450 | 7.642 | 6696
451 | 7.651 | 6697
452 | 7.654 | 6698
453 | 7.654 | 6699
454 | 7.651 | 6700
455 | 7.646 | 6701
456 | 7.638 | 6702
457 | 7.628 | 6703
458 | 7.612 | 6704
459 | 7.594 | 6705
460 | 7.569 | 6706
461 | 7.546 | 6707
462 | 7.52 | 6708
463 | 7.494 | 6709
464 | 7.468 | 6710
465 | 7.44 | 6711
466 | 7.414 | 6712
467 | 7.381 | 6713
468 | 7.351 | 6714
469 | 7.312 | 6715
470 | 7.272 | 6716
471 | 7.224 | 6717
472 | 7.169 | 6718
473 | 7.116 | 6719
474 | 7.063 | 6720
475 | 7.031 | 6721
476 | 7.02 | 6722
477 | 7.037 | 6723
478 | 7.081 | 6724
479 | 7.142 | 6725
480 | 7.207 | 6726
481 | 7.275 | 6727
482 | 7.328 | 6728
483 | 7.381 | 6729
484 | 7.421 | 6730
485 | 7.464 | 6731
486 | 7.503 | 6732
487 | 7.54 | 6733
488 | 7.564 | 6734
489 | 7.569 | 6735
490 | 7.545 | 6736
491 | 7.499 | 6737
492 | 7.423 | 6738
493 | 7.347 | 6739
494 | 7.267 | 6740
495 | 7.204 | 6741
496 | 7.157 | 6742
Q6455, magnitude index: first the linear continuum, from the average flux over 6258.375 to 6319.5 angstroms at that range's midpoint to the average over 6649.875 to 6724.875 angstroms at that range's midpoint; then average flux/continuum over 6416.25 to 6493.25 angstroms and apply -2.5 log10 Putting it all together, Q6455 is -0.04 mag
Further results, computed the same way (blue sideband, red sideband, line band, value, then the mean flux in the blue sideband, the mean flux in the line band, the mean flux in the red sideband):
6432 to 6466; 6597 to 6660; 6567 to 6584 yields 0.03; 7.73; 7.37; 7.53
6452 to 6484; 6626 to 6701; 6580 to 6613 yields -0.02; 7.69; 7.63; 7.41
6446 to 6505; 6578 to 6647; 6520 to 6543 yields -0.03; 7.63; 7.86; 7.62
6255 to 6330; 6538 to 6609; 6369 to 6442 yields -0.03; 7.43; 7.68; 7.53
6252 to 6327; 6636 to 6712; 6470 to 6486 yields -0.05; 7.41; 7.73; 7.41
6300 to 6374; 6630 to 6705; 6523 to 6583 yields -0.02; 7.5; 7.58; 7.41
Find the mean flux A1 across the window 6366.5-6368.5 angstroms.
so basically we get 7.47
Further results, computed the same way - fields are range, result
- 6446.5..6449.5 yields 7.59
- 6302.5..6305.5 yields 7.73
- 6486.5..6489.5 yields 7.85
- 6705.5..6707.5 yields 7.56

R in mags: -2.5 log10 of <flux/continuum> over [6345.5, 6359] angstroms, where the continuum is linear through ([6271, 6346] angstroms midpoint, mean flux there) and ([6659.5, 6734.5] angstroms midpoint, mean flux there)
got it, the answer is 0.00 mag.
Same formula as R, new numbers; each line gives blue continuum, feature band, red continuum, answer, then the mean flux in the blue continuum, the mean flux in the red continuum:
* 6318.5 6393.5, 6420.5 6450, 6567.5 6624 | -0.024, 7.55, 7.57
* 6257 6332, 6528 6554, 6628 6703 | -0.056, 7.45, 7.41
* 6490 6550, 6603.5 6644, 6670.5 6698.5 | -0.017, 7.67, 7.41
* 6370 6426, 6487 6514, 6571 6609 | 0.008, 7.65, 7.57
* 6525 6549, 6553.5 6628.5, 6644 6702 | 0.017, 7.85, 7.37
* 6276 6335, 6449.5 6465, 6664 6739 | -0.038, 7.49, 7.39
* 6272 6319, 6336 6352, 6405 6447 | 0.004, 7.52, 7.68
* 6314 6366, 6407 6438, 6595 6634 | -0.022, 7.43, 7.65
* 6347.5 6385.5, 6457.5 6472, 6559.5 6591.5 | -0.020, 7.61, 7.38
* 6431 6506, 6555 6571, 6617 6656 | 0.050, 7.66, 7.51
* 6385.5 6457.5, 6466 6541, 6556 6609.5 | -0.018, 7.64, 7.47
